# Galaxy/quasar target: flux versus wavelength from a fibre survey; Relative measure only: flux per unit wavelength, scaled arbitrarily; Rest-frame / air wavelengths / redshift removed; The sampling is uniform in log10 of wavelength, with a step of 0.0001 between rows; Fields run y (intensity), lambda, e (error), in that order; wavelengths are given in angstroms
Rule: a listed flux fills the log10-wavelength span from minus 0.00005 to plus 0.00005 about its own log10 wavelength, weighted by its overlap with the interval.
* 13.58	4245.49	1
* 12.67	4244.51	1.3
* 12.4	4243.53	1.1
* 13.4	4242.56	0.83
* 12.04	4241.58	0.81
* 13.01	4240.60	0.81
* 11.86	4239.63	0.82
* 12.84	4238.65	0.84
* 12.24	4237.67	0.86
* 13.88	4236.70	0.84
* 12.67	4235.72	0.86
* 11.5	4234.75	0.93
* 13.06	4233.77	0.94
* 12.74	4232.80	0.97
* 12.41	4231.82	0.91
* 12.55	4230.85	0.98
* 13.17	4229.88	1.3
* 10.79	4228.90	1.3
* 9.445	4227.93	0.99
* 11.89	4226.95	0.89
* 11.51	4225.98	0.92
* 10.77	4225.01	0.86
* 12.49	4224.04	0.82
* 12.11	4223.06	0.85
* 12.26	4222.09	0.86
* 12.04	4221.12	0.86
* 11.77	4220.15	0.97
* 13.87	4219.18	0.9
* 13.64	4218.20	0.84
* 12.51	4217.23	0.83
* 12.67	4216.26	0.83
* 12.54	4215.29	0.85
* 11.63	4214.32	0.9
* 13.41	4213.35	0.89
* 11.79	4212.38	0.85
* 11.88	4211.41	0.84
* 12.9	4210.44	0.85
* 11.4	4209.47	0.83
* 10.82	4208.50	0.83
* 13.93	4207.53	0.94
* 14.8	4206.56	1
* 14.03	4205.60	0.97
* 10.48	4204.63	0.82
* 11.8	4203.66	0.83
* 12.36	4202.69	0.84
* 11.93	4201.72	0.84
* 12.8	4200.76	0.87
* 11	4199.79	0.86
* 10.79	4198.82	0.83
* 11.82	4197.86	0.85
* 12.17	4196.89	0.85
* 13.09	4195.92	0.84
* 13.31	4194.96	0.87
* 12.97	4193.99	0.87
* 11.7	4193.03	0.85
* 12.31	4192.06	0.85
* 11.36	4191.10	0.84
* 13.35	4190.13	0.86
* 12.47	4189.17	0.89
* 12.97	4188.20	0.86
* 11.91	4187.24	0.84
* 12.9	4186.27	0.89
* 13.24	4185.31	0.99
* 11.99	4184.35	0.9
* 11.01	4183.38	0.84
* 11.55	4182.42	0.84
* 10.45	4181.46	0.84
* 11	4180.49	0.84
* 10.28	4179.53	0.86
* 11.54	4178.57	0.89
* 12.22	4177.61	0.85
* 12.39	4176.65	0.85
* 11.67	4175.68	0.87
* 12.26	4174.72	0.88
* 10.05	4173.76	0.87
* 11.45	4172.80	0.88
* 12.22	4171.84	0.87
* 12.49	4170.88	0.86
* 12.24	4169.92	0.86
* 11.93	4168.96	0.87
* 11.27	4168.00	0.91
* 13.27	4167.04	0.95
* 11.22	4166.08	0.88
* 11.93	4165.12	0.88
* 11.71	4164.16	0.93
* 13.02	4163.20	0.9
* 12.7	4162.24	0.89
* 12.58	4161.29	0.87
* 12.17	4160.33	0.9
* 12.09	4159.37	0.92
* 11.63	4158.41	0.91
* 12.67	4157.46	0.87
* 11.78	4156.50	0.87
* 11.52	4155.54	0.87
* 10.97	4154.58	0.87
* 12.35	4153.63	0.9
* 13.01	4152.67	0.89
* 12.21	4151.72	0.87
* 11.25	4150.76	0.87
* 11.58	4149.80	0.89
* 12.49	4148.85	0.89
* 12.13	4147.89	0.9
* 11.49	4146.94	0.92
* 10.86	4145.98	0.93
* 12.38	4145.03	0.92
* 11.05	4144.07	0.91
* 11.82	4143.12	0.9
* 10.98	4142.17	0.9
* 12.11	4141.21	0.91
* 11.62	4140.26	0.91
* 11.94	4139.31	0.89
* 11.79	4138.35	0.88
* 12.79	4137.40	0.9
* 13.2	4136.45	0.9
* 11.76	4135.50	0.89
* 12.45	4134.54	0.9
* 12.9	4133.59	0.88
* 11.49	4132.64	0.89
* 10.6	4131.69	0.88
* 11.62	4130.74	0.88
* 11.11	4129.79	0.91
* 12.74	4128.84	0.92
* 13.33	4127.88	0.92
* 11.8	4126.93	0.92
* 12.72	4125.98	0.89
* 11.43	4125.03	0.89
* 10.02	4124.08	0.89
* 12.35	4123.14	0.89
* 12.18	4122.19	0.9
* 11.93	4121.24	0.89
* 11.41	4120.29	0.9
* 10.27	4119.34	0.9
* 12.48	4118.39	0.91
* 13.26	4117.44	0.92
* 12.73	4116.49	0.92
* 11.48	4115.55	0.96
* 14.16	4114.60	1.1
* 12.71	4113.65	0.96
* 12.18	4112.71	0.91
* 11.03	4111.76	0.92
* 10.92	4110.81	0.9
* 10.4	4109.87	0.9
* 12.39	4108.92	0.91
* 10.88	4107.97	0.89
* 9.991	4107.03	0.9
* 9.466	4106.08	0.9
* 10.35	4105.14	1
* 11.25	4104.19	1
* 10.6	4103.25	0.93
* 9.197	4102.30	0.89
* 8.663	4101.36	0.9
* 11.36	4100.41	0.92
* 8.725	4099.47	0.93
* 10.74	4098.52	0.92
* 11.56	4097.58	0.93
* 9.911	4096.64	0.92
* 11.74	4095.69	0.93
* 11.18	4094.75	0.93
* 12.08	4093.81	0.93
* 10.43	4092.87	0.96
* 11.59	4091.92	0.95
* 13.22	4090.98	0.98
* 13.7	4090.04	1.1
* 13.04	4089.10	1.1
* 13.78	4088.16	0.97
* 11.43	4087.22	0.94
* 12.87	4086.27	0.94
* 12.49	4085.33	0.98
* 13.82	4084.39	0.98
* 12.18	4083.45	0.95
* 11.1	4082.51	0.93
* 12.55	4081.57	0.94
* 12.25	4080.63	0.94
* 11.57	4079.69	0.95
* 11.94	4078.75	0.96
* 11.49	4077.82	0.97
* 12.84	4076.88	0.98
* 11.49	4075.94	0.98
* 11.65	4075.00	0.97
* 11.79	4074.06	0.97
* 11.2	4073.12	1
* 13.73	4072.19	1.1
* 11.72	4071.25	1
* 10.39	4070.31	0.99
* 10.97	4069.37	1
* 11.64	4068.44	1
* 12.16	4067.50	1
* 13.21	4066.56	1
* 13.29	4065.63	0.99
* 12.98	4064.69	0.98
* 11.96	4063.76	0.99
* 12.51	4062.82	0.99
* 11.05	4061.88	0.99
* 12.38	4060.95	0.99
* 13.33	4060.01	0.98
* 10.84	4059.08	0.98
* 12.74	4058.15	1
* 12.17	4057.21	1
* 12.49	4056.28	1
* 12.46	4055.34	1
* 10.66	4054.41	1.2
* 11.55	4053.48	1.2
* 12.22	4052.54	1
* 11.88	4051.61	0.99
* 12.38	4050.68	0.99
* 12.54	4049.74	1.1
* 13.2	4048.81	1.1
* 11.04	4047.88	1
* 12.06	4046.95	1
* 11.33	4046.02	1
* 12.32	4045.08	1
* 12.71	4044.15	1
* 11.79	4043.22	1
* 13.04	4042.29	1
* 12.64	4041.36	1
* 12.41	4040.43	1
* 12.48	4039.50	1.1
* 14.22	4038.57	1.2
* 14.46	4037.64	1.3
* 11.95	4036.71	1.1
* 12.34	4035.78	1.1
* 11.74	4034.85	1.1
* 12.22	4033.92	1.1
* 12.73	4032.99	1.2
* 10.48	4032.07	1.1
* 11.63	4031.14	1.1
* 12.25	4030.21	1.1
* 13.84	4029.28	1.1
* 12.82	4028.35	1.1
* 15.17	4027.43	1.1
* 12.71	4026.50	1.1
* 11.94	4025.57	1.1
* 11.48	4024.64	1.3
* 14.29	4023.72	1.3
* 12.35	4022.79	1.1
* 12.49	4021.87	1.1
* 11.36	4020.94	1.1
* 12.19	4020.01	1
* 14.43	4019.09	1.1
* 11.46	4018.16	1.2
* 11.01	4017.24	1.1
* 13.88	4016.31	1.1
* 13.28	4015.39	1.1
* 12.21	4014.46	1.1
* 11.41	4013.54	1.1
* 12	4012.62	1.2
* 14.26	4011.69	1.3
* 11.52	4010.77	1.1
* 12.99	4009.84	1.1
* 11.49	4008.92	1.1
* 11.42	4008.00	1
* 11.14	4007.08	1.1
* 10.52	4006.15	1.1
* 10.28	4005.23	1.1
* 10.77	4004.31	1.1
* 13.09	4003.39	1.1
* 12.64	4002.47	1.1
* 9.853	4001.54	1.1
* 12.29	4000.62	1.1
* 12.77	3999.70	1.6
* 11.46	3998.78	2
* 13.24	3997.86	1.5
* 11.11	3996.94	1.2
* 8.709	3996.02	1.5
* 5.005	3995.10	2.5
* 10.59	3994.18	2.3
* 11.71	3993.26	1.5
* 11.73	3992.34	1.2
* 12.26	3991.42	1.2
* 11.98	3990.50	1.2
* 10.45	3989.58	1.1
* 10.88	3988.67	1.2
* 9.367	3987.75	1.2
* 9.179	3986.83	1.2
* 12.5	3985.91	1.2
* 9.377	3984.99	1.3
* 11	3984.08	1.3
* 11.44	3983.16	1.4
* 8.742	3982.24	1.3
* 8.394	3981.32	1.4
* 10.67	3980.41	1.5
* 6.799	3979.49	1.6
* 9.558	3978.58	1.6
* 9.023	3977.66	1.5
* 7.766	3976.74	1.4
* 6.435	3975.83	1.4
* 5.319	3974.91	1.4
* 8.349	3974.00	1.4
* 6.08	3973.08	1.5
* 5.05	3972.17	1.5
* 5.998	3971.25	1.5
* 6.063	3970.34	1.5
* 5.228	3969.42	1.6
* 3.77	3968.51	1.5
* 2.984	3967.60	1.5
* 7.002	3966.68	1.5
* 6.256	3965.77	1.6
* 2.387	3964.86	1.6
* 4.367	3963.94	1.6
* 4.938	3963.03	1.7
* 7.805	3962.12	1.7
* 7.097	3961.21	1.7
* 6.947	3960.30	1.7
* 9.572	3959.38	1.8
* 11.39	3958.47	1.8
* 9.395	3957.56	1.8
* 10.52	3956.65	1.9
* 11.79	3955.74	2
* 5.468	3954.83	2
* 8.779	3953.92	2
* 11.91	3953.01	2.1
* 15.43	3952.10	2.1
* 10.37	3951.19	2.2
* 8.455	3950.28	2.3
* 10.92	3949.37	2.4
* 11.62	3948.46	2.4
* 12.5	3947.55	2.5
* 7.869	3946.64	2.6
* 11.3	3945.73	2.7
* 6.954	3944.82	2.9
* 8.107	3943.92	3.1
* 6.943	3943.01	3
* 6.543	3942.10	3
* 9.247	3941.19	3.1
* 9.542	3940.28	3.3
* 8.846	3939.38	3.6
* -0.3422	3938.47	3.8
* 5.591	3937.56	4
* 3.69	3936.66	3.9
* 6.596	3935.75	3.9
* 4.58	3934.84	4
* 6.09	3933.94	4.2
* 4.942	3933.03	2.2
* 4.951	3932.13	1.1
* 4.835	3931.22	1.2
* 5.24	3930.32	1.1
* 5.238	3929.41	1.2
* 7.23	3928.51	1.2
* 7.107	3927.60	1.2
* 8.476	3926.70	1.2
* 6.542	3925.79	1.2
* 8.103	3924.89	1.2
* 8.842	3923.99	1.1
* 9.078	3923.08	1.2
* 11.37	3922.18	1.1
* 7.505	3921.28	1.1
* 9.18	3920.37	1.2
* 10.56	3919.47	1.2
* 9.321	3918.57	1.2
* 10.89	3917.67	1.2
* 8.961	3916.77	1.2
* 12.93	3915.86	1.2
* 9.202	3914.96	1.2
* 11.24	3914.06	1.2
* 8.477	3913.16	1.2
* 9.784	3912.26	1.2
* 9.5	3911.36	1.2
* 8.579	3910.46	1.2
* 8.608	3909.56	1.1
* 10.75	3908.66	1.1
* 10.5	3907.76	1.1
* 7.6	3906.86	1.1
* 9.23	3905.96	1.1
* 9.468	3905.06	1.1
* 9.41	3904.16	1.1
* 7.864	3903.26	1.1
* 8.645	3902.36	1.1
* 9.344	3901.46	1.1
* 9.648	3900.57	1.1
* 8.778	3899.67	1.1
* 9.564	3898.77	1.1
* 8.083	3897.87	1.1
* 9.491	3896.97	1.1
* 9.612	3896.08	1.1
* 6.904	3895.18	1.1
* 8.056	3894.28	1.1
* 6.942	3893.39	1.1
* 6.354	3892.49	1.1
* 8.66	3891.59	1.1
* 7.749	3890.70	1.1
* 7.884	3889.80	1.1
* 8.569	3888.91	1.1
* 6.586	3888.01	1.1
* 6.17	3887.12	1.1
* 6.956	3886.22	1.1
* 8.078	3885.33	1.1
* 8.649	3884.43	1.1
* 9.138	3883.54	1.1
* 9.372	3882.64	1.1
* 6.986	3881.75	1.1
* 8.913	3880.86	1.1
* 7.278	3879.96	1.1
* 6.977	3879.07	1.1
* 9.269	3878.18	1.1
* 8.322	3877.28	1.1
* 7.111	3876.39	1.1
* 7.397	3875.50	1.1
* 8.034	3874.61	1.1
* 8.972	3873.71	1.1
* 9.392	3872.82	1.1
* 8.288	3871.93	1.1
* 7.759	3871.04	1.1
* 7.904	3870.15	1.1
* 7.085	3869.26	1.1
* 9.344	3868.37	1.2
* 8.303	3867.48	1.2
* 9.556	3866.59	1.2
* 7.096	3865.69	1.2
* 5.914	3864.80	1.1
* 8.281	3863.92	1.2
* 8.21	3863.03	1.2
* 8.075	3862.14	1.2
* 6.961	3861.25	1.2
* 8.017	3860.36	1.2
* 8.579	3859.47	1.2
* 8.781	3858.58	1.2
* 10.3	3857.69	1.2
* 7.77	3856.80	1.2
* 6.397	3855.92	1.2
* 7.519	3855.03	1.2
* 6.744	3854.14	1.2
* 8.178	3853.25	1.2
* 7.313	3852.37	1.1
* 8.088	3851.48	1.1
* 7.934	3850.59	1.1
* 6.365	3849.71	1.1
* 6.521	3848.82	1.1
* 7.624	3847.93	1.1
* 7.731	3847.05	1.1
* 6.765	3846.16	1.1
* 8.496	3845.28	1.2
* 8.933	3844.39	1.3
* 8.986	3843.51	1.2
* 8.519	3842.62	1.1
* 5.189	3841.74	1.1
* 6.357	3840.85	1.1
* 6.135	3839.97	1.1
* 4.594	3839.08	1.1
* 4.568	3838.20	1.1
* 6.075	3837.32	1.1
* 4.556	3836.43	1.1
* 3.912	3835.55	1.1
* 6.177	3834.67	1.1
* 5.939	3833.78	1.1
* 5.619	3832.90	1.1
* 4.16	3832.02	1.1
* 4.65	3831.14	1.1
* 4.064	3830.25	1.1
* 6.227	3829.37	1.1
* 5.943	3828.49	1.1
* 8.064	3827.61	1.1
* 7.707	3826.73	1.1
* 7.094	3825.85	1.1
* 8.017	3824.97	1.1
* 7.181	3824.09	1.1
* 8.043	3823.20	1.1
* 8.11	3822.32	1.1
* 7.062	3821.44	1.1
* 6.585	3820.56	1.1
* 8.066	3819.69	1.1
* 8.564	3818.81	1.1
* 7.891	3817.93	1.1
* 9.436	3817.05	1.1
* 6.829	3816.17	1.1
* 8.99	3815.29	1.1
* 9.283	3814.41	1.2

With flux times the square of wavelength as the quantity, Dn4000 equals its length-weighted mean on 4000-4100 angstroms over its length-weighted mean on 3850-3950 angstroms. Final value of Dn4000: 1.61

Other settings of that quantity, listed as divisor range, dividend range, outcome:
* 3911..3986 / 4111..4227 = 1.68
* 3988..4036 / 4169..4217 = 1.11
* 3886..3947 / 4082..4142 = 1.60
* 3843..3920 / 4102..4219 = 1.64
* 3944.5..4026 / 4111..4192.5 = 1.31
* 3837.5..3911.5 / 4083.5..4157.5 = 1.66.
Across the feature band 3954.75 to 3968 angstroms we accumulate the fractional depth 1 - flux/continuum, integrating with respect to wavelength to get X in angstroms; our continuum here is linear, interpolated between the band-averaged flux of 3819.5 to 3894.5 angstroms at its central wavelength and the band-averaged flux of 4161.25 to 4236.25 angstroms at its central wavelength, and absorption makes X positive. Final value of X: 2.3 angstroms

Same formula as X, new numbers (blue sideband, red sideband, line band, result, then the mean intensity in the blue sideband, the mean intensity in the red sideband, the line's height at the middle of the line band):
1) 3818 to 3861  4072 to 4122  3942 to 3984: 5.0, 6.97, 11.6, 9.21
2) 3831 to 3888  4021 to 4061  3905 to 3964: 6.3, 7.41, 12.4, 9.47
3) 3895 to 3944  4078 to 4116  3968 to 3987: 2.8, 8.13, 11.5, 9.24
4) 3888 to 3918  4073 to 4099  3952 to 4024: 4.3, 8.96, 12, 10.4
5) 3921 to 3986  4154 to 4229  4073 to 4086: -2.7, 7.7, 12.1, 10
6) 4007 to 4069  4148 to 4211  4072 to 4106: 1.8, 12.4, 12.1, 12.3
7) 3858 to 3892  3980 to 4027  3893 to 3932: 1.2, 8.02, 11.4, 9.02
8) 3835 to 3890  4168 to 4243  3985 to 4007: -3.7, 7.58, 12.2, 9.36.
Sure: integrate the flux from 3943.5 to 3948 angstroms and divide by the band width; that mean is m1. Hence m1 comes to 9.36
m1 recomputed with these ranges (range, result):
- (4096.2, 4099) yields 10.7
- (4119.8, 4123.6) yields 11.9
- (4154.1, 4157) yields 11.4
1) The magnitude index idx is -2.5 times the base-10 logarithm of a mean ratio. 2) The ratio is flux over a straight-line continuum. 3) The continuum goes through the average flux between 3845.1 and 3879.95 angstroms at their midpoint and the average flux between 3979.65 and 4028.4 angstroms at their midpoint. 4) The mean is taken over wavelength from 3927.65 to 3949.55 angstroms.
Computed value 0.37 mag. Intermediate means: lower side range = 7.87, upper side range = 11.5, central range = 7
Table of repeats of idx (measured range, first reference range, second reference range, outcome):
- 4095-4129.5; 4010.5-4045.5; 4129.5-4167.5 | 0.074 mag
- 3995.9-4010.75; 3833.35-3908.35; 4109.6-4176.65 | -0.177 mag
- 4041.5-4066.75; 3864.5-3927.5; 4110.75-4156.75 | -0.133 mag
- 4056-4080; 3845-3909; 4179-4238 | -0.154 mag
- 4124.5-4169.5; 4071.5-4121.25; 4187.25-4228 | -0.005 mag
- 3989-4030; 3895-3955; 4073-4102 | -0.168 mag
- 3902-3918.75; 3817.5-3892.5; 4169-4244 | -0.170 mag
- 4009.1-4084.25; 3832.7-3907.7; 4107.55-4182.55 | -0.184 mag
